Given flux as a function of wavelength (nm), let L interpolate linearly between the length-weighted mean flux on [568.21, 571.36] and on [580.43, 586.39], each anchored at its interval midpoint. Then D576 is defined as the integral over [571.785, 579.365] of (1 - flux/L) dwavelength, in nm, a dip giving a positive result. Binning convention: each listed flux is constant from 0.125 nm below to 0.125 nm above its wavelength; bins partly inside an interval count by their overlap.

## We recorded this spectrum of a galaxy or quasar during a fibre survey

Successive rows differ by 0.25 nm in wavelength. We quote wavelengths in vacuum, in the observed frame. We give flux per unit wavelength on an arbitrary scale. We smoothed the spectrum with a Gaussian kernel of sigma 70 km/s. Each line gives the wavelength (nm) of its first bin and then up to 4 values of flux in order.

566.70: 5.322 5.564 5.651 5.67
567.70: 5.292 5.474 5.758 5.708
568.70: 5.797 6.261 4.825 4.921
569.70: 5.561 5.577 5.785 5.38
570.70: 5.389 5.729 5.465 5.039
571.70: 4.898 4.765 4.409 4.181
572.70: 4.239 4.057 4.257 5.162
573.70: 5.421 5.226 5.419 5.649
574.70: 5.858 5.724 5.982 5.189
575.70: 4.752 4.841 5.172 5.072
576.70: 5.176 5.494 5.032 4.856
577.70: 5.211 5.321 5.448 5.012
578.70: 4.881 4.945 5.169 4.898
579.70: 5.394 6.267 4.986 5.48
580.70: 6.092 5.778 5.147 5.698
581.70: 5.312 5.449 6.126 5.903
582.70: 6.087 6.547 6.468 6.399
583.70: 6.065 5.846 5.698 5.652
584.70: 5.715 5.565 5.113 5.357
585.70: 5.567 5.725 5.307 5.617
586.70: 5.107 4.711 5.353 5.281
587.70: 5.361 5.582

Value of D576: 0.765 nm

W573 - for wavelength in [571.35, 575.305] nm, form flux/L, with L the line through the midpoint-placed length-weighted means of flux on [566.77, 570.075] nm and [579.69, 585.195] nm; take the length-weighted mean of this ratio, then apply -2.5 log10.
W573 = 0.13 mag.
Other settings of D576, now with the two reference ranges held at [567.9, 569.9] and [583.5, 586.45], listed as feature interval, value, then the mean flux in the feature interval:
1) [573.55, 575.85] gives 0.05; 5.46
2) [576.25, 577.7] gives 0.12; 5.14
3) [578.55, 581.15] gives 0.10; 5.38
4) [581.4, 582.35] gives -0.01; 5.65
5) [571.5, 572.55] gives 0.18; 4.61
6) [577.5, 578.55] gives 0.07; 5.23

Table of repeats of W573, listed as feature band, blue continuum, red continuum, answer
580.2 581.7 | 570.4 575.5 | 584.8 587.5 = -0.06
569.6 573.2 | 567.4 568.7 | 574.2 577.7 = 0.10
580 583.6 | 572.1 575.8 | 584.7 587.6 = -0.12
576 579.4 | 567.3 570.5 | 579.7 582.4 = 0.10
